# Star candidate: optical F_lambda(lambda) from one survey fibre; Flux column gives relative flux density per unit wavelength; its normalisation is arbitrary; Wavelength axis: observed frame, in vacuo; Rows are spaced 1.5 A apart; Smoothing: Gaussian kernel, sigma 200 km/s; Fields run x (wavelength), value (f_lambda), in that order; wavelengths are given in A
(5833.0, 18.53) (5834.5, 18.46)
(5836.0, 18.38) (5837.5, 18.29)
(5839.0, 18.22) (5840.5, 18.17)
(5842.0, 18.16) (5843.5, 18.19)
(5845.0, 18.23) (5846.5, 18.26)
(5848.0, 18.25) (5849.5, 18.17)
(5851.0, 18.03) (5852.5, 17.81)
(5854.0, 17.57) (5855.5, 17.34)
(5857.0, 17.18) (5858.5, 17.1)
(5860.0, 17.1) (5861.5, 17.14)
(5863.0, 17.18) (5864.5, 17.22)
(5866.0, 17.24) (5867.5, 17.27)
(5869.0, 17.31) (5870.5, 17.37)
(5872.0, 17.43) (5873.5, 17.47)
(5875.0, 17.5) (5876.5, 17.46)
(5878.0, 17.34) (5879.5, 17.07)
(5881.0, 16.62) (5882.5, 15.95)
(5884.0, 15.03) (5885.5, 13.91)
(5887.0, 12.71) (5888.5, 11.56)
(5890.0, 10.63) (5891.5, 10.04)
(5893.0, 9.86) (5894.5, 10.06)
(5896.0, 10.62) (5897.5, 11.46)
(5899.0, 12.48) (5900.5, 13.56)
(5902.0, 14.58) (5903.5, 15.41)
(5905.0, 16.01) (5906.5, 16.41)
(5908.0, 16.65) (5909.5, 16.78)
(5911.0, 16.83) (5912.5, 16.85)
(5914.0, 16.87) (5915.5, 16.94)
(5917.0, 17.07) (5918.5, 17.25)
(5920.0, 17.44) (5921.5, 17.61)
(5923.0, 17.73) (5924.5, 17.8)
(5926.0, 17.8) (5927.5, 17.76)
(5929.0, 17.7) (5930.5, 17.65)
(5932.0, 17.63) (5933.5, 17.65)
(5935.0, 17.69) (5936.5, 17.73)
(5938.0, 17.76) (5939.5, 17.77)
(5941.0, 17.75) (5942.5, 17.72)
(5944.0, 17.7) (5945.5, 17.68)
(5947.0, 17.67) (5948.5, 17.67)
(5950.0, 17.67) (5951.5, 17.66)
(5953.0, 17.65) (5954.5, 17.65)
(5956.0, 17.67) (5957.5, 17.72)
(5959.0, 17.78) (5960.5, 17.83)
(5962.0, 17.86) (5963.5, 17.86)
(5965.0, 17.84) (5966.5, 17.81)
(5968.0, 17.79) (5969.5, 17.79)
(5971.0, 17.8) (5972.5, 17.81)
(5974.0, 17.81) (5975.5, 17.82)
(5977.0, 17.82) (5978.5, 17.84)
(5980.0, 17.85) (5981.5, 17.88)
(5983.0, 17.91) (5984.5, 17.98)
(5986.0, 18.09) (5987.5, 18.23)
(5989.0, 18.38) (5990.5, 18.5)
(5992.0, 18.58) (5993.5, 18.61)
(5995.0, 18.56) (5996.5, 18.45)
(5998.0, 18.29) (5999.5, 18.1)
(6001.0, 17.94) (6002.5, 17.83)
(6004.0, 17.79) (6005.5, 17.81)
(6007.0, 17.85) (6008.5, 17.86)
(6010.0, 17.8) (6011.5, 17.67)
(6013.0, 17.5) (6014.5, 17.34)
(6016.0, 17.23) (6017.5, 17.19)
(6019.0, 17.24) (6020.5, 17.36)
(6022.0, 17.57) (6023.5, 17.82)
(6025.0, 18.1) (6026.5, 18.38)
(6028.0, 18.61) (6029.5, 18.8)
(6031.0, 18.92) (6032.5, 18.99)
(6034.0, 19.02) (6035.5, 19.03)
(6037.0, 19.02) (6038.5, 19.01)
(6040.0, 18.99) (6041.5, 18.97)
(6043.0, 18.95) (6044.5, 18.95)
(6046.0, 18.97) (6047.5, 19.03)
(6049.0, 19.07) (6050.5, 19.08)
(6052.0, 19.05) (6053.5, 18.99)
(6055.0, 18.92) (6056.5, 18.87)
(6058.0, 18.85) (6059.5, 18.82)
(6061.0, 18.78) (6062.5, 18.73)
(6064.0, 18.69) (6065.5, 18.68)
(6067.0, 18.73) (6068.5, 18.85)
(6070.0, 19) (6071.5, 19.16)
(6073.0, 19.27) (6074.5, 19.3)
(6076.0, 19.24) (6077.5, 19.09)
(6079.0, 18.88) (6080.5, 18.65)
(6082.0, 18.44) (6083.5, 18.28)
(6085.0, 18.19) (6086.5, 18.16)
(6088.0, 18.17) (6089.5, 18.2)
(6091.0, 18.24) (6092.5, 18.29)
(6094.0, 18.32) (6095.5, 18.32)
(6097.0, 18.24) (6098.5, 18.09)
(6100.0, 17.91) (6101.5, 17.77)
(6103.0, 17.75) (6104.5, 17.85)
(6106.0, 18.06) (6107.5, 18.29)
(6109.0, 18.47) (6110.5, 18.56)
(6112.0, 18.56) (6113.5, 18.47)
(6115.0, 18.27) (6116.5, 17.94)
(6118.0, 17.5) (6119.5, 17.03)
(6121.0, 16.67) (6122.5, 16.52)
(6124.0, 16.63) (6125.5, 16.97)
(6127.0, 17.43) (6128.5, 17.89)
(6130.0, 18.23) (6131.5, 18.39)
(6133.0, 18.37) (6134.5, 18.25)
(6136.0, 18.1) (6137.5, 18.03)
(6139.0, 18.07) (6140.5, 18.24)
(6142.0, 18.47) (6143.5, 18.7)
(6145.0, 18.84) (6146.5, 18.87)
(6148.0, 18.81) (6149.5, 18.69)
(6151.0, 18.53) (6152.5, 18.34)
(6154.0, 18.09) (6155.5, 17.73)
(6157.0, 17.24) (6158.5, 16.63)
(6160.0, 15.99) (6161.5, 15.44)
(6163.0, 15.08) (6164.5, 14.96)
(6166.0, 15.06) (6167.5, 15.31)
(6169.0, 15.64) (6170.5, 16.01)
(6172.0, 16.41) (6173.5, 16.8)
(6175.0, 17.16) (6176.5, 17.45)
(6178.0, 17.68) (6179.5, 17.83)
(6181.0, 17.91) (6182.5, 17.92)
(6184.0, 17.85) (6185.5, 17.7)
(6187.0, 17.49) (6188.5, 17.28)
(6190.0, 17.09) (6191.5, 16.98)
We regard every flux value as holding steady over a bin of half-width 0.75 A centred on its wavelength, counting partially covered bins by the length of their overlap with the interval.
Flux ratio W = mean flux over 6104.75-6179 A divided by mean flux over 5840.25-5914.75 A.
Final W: 1.10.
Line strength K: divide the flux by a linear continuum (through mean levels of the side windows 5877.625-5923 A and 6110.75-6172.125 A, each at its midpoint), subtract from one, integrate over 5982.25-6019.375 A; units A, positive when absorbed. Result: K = -4.9 A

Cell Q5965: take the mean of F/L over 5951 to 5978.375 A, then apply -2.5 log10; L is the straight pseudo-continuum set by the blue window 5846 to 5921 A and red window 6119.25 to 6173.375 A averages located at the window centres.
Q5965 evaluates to -0.10 mag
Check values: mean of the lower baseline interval 15.8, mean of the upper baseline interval 17.3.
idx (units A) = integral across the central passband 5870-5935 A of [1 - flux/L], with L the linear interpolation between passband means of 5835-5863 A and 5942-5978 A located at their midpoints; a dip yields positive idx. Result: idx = 8.0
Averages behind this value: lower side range 17.9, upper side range 17.8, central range 15.6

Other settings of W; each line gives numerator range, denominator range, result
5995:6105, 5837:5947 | 1.12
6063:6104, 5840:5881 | 1.05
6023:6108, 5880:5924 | 1.27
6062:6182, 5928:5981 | 1.01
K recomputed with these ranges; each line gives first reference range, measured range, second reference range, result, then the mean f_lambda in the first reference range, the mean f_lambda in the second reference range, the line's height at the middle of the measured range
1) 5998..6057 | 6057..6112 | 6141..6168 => -2.0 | 18.3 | 17.3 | 17.9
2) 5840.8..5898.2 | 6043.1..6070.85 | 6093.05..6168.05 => -2.7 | 15.9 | 17.7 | 17.2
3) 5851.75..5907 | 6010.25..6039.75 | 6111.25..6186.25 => -3.0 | 15.3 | 17.5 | 16.5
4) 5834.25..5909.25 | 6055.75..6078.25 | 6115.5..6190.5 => -2.6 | 16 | 17.4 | 17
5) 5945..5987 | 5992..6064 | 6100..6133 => -2.5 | 17.8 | 17.8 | 17.8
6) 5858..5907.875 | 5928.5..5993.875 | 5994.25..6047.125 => -3.9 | 15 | 18.2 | 16.9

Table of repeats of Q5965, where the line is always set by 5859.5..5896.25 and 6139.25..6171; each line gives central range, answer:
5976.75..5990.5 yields -0.132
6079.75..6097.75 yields -0.097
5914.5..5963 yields -0.130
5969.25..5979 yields -0.123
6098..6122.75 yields -0.063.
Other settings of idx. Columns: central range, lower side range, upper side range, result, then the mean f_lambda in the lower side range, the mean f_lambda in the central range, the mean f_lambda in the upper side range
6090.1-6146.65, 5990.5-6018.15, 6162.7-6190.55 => -2.73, 17.9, 18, 16.8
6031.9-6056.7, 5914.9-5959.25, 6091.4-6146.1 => -1.60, 17.6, 19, 18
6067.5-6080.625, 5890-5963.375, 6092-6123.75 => -1.06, 16.4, 19.1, 17.9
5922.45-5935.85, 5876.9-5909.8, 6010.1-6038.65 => -2.41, 13.9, 17.7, 18.1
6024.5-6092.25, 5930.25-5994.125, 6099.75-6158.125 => -3.25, 17.9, 18.8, 18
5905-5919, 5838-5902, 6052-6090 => -0.27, 15.9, 16.8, 18.8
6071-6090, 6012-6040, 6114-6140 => -0.83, 18.2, 18.7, 17.7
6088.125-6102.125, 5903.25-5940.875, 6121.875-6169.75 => -0.62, 17.3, 18.2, 17.4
